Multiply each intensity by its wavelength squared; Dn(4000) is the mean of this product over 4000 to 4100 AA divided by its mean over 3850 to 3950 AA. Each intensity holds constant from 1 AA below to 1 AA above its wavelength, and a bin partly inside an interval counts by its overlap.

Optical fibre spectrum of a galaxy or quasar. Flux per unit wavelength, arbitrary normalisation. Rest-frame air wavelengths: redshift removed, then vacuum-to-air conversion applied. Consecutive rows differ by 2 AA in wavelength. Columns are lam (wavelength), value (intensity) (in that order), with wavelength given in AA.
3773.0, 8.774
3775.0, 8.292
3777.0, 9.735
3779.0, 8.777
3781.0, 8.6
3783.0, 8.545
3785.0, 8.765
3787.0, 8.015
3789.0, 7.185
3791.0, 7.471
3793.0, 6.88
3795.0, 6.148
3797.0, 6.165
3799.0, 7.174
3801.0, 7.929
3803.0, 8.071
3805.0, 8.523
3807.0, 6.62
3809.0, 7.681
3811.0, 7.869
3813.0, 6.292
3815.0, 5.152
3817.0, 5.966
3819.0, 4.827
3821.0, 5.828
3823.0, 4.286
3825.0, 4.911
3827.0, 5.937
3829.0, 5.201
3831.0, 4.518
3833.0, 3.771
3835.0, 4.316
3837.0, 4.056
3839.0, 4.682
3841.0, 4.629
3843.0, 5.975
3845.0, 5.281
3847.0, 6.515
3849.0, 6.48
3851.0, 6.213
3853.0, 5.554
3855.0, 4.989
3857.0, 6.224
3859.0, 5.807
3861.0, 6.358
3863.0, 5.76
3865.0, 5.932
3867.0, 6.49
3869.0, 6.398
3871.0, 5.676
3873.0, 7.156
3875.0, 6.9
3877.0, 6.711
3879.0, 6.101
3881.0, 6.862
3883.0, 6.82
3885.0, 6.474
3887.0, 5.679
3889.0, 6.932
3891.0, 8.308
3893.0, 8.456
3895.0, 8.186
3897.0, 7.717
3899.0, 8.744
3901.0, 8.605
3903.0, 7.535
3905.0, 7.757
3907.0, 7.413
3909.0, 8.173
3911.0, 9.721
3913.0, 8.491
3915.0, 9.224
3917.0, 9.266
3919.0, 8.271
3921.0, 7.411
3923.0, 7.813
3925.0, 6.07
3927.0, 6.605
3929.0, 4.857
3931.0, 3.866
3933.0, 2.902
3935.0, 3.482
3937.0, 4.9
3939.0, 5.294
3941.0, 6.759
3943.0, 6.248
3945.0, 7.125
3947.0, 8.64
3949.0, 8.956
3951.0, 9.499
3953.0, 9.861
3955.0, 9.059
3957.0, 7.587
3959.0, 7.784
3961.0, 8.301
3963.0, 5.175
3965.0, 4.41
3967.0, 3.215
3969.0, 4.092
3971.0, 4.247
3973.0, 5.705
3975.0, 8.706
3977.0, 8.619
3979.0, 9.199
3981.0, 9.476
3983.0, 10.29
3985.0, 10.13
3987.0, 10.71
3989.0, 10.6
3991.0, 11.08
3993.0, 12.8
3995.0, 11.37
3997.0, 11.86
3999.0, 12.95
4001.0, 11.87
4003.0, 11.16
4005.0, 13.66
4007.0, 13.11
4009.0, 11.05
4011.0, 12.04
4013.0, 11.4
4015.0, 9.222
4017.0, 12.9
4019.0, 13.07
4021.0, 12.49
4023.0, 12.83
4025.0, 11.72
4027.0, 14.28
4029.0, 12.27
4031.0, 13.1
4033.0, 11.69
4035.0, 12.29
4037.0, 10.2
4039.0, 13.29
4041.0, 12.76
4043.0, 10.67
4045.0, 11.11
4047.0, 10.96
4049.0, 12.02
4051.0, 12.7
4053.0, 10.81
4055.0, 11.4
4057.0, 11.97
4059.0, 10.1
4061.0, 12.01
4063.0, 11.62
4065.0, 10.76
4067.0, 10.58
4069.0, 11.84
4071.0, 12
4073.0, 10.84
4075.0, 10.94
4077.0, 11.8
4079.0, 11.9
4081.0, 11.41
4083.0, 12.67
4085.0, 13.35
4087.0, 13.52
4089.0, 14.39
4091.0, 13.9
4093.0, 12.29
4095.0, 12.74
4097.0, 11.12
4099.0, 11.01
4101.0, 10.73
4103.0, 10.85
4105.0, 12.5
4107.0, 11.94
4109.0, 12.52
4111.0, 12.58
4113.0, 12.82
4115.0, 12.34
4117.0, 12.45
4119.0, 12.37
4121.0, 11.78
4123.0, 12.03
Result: 1.9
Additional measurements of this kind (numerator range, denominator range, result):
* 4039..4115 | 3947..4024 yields 1.28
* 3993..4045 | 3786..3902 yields 2.08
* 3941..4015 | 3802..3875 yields 1.69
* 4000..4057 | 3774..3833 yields 1.96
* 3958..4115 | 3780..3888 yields 1.97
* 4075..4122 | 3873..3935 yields 1.88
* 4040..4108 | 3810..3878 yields 2.34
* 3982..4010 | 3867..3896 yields 1.79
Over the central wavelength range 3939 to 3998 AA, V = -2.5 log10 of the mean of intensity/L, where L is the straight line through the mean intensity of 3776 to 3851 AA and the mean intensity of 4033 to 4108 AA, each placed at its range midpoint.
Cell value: 0.17 mag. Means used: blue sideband 6.45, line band 8.28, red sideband 11.8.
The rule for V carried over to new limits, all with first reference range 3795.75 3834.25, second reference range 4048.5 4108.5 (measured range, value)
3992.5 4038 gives -0.16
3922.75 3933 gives 0.50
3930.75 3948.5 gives 0.49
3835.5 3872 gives 0.22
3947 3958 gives 0.02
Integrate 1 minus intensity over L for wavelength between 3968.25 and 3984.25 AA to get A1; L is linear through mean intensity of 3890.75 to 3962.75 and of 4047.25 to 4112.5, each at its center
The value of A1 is 2.3 AA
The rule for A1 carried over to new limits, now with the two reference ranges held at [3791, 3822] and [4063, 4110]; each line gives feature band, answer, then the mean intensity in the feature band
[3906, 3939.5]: 8.2 AA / 6.71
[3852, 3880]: 6.2 AA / 6.15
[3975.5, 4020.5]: -4.1 AA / 11.3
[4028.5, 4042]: -1.5 AA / 12.2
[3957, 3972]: 6.5 AA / 5.47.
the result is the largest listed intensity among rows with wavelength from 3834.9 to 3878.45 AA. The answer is 7.156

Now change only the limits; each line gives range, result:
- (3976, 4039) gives 14.28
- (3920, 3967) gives 9.861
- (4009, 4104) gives 14.39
